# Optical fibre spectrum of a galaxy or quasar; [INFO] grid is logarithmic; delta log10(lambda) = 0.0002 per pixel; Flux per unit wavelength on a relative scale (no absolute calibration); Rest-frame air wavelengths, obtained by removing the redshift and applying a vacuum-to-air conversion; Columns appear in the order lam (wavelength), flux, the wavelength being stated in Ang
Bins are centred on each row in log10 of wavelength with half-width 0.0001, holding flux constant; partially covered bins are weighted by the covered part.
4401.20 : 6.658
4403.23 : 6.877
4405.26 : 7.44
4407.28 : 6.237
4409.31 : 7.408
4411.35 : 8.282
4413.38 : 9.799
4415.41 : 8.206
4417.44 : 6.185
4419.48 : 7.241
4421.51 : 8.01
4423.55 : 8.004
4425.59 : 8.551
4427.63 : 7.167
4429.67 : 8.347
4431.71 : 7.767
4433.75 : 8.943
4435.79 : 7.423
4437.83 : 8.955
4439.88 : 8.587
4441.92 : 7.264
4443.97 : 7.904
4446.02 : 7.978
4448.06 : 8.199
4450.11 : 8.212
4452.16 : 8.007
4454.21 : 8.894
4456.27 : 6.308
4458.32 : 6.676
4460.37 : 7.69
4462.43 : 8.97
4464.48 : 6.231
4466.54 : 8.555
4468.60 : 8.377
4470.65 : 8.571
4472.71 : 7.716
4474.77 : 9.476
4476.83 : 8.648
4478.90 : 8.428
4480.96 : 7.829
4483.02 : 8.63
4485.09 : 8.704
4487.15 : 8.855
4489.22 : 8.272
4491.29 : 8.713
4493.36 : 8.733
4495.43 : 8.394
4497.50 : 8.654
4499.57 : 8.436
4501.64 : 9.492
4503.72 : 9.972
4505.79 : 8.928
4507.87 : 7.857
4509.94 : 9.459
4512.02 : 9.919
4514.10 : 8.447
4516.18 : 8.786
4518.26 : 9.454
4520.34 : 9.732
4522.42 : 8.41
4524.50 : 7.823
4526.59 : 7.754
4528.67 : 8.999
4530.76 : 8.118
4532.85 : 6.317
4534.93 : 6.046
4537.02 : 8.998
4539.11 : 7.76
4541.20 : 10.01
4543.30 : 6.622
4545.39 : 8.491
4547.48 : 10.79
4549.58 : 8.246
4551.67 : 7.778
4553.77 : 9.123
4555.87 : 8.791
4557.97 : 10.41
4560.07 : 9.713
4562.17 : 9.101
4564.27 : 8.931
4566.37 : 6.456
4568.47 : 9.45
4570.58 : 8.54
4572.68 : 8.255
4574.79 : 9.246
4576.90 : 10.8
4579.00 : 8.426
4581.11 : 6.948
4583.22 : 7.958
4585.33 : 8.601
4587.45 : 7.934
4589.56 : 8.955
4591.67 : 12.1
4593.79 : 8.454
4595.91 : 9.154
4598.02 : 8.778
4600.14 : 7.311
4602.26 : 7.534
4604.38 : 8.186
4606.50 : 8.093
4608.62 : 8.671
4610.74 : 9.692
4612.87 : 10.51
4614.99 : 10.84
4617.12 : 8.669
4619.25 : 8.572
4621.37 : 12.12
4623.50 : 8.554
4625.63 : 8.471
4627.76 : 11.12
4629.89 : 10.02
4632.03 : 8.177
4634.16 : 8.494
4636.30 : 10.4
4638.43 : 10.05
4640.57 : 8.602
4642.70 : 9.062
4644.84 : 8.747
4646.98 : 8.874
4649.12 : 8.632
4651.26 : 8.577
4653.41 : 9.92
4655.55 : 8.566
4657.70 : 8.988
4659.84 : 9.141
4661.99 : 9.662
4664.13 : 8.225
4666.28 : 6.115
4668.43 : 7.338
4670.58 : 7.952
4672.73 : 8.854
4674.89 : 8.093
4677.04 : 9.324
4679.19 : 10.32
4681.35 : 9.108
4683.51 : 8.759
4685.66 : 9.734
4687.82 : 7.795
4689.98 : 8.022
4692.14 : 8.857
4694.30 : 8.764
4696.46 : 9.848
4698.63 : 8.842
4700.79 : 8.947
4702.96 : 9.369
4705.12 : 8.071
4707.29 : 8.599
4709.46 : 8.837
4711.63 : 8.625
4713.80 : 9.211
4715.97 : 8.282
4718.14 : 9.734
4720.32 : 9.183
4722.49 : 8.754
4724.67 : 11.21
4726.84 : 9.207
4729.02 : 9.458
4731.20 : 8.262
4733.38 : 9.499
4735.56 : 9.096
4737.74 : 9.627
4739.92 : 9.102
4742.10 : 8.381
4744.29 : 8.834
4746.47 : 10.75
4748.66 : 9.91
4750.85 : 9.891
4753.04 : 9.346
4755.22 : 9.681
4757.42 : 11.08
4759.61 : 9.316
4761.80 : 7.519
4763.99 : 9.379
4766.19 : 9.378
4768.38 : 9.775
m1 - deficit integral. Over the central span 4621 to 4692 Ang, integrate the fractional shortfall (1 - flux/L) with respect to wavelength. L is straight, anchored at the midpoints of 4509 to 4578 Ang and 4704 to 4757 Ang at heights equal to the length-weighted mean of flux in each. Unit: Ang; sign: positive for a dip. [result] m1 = 0.8 Ang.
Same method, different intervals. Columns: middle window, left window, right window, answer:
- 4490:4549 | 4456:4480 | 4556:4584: -1.4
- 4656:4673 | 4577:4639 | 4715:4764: 1.7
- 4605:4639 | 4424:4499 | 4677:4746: -2.9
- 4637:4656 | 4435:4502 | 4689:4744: -0.5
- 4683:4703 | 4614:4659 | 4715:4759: 1.1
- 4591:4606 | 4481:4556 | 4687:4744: 0.1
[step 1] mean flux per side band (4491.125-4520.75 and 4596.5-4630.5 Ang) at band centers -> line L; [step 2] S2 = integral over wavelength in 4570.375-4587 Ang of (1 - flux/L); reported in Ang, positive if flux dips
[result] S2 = 1.0 Ang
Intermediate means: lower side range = 8.99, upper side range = 9.19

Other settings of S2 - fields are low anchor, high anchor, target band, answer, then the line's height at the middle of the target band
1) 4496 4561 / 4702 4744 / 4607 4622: -1.49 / 8.86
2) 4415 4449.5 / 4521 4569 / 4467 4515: -3.06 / 8.19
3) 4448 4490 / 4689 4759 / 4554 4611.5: -0.84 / 8.63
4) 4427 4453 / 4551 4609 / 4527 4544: 1.25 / 8.51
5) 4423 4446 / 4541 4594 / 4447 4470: 1.05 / 8.22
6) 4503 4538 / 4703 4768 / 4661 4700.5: 1.83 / 9.07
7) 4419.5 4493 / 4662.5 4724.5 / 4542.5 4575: -1.36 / 8.4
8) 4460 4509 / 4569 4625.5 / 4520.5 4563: 1.23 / 8.74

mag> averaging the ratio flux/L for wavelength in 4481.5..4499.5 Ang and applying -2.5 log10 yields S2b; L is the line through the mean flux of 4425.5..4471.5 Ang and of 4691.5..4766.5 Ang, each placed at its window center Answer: -0.056 mag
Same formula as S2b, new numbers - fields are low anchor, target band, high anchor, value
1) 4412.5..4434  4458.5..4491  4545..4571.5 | 0.005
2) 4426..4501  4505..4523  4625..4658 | -0.067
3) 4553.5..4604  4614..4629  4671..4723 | -0.110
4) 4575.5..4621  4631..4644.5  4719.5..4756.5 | -0.006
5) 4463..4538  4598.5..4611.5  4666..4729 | 0.058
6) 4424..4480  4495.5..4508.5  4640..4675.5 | -0.089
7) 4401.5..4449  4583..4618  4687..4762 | -0.039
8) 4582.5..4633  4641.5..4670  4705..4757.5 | 0.072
